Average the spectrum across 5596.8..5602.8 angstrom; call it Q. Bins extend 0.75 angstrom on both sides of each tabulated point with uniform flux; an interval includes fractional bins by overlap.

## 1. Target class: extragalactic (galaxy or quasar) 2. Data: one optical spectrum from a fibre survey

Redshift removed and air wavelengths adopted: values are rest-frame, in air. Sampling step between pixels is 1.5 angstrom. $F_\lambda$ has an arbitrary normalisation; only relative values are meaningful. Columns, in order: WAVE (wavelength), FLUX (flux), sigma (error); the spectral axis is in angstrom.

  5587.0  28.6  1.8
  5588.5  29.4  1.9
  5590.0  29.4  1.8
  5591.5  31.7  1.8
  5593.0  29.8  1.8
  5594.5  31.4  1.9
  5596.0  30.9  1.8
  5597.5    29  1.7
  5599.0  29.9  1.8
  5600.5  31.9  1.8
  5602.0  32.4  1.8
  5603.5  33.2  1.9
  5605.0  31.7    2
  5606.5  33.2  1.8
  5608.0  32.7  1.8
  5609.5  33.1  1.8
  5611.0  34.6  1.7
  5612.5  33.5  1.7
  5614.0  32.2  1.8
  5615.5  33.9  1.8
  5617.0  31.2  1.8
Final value 30.8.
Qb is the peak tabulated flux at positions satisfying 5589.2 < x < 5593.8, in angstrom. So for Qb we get 31.7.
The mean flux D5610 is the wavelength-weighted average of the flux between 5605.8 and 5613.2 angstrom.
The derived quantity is 33.4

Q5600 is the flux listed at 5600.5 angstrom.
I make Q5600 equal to 31.9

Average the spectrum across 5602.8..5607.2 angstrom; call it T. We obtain 32.7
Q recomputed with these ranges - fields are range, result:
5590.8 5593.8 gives 30.7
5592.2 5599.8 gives 30.2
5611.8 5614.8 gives 32.9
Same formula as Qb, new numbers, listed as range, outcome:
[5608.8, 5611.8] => 34.6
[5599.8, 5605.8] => 33.2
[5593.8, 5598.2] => 31.4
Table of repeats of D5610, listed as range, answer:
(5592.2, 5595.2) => 30.6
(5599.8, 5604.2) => 32.5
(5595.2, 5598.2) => 30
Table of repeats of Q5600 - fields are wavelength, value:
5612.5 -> 33.5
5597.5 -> 29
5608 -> 32.7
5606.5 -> 33.2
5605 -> 31.7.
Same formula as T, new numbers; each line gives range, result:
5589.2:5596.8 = 30.6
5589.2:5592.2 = 30.5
